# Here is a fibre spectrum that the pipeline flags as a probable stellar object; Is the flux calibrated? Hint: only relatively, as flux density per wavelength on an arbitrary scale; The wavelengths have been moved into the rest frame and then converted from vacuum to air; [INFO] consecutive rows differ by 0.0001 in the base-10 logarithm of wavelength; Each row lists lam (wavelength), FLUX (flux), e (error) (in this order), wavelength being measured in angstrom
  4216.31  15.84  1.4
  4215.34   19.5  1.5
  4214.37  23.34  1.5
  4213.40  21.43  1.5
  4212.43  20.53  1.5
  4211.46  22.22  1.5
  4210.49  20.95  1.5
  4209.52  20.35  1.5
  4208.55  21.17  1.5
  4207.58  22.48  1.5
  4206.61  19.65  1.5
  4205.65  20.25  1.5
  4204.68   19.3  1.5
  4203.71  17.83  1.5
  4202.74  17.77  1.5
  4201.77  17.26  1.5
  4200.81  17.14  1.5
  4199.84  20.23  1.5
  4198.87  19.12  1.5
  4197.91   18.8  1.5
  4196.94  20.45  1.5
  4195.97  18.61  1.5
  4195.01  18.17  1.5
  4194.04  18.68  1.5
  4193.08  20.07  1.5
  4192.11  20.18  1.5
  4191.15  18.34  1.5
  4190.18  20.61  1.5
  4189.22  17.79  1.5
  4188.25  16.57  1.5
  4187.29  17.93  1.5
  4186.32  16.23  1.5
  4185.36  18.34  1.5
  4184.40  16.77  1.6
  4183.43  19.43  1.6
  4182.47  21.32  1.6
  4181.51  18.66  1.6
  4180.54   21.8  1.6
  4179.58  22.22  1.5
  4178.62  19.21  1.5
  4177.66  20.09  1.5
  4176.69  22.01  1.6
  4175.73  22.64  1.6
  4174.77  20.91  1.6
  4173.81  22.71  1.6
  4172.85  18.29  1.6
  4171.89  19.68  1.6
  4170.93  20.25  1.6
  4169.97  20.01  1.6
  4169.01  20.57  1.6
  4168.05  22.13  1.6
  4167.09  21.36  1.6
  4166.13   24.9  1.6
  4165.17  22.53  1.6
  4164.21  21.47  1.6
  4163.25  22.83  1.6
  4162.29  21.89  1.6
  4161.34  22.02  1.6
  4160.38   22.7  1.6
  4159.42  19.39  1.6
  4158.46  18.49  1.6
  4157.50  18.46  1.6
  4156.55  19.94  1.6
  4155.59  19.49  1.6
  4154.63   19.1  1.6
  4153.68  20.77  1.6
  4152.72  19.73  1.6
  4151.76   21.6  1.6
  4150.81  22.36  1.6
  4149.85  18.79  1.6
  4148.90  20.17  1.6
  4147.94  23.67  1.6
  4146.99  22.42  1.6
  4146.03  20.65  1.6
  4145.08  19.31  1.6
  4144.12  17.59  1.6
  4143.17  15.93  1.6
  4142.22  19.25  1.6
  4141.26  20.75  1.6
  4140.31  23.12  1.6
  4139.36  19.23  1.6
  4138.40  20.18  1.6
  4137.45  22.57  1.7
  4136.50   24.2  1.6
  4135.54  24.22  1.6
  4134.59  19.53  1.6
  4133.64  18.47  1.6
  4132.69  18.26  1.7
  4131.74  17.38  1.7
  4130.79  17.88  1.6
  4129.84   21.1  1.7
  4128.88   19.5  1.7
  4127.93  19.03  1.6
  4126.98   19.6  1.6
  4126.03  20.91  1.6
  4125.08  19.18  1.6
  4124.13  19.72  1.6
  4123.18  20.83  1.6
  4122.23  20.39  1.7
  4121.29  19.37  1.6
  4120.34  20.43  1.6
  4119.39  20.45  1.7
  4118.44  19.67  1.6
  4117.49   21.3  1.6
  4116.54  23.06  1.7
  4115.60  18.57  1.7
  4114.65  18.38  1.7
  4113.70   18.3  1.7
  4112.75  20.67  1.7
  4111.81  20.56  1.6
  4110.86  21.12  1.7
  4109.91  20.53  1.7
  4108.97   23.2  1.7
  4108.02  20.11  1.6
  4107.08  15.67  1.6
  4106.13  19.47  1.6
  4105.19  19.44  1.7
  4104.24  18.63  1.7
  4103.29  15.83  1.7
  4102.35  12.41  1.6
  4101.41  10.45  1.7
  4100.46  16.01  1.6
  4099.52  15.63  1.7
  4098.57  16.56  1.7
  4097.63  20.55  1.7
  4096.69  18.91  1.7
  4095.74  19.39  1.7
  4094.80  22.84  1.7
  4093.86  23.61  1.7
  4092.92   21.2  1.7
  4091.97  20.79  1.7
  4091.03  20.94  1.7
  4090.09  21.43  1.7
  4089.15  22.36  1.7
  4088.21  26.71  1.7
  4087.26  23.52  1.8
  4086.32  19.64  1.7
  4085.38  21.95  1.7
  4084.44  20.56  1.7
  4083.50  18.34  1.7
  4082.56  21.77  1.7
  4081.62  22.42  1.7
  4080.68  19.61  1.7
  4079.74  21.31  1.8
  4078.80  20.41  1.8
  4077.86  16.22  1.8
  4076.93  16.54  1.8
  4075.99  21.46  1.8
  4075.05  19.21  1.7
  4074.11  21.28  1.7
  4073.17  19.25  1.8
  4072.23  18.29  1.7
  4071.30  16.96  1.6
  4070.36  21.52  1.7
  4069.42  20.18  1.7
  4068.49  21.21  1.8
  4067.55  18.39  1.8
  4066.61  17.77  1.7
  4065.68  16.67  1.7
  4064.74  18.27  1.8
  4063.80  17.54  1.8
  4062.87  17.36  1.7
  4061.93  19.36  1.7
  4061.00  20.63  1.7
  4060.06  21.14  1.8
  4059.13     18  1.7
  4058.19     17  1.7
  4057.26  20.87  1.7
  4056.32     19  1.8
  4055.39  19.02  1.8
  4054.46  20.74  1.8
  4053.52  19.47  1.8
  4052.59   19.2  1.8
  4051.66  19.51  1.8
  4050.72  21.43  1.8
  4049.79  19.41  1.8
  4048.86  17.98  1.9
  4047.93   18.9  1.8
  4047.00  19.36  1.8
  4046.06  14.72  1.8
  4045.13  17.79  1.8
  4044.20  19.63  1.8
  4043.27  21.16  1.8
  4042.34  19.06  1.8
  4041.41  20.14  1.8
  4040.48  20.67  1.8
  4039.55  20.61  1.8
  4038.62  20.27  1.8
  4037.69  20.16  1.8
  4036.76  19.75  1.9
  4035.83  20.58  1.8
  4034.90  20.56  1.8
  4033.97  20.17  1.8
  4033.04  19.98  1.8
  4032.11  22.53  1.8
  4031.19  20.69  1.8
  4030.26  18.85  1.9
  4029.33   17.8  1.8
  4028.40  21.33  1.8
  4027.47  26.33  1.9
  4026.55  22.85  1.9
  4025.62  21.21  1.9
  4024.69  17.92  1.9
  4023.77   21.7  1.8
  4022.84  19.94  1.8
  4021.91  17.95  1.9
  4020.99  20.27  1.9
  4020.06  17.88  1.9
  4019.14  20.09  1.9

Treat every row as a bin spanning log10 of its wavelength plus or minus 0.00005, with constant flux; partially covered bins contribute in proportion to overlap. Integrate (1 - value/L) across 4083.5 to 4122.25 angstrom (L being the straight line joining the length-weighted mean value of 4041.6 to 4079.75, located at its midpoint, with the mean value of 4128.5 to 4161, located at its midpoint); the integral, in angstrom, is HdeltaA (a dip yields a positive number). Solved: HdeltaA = -0.2 angstrom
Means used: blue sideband 19.1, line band 19.7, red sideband 20.2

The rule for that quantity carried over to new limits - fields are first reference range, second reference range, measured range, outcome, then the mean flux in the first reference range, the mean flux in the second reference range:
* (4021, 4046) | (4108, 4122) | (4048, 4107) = 2.8 angstrom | 20.3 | 20.4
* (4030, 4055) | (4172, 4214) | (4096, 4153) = 0.4 angstrom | 19.8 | 19.7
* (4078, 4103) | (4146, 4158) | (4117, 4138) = 0.1 angstrom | 19.9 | 20.5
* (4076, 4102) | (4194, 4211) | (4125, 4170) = -2.0 angstrom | 20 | 19.4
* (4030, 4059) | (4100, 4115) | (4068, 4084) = -0.7 angstrom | 19.6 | 18.2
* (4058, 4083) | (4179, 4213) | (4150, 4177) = -2.3 angstrom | 19.3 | 19.4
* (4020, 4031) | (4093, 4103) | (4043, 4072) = 0.3 angstrom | 20.4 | 17.8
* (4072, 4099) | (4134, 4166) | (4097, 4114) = 2.1 angstrom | 20.6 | 20.8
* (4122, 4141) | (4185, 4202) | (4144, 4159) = -0.4 angstrom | 20.3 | 18.6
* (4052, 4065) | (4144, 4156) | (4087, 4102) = -0.2 angstrom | 19.1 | 20.5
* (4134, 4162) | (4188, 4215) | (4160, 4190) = -0.6 angstrom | 20.5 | 19.6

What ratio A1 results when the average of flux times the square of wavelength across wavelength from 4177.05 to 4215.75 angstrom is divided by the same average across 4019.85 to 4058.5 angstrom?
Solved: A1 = 1.1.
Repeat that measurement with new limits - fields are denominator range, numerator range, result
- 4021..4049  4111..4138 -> 1.05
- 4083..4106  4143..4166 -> 1.09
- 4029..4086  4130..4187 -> 1.10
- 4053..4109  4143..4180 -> 1.11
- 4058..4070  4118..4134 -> 1.07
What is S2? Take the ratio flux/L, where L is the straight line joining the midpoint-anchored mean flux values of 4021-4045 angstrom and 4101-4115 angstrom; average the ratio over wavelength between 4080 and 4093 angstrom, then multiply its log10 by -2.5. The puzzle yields -0.14 mag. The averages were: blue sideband 20.4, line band 21.5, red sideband 18.4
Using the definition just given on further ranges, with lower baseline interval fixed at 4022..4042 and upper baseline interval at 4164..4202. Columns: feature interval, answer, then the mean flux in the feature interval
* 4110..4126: 0.00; 20.2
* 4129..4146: 0.01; 19.9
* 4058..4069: 0.10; 18.7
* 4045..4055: 0.08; 19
